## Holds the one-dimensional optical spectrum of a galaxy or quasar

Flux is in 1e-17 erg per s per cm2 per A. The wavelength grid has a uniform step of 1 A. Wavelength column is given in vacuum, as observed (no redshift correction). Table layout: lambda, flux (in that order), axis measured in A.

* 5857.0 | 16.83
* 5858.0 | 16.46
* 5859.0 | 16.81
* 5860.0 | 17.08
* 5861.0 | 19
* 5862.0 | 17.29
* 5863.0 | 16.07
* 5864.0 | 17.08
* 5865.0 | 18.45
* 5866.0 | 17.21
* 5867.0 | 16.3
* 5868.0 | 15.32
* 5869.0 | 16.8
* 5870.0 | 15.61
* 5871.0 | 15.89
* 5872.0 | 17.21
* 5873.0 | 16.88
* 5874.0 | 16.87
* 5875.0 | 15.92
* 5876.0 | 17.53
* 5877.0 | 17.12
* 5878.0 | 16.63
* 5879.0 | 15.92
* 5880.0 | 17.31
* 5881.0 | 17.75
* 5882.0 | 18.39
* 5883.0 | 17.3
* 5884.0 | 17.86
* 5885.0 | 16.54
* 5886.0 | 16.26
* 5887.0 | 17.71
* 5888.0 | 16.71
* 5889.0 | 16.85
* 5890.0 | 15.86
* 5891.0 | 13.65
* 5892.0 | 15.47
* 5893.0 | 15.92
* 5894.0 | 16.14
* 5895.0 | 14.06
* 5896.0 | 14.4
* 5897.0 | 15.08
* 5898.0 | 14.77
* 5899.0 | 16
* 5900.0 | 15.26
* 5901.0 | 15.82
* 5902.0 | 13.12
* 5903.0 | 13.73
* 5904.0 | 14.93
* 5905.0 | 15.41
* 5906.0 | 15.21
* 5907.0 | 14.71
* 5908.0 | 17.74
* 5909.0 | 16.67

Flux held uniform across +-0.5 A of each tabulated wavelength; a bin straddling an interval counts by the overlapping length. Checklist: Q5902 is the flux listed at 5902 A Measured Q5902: 13.12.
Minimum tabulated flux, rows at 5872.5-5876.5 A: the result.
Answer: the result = 15.92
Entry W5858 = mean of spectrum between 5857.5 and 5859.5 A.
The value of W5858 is 16.6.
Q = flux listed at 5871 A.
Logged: 15.89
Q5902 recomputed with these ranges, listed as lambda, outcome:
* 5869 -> 16.8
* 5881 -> 17.75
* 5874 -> 16.87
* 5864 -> 17.08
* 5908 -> 17.74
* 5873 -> 16.88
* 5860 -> 17.08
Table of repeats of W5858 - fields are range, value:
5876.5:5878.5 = 16.9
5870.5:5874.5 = 16.7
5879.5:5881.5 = 17.5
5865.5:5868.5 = 16.3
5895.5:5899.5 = 15.1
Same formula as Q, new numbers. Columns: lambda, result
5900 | 15.26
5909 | 16.67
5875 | 15.92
